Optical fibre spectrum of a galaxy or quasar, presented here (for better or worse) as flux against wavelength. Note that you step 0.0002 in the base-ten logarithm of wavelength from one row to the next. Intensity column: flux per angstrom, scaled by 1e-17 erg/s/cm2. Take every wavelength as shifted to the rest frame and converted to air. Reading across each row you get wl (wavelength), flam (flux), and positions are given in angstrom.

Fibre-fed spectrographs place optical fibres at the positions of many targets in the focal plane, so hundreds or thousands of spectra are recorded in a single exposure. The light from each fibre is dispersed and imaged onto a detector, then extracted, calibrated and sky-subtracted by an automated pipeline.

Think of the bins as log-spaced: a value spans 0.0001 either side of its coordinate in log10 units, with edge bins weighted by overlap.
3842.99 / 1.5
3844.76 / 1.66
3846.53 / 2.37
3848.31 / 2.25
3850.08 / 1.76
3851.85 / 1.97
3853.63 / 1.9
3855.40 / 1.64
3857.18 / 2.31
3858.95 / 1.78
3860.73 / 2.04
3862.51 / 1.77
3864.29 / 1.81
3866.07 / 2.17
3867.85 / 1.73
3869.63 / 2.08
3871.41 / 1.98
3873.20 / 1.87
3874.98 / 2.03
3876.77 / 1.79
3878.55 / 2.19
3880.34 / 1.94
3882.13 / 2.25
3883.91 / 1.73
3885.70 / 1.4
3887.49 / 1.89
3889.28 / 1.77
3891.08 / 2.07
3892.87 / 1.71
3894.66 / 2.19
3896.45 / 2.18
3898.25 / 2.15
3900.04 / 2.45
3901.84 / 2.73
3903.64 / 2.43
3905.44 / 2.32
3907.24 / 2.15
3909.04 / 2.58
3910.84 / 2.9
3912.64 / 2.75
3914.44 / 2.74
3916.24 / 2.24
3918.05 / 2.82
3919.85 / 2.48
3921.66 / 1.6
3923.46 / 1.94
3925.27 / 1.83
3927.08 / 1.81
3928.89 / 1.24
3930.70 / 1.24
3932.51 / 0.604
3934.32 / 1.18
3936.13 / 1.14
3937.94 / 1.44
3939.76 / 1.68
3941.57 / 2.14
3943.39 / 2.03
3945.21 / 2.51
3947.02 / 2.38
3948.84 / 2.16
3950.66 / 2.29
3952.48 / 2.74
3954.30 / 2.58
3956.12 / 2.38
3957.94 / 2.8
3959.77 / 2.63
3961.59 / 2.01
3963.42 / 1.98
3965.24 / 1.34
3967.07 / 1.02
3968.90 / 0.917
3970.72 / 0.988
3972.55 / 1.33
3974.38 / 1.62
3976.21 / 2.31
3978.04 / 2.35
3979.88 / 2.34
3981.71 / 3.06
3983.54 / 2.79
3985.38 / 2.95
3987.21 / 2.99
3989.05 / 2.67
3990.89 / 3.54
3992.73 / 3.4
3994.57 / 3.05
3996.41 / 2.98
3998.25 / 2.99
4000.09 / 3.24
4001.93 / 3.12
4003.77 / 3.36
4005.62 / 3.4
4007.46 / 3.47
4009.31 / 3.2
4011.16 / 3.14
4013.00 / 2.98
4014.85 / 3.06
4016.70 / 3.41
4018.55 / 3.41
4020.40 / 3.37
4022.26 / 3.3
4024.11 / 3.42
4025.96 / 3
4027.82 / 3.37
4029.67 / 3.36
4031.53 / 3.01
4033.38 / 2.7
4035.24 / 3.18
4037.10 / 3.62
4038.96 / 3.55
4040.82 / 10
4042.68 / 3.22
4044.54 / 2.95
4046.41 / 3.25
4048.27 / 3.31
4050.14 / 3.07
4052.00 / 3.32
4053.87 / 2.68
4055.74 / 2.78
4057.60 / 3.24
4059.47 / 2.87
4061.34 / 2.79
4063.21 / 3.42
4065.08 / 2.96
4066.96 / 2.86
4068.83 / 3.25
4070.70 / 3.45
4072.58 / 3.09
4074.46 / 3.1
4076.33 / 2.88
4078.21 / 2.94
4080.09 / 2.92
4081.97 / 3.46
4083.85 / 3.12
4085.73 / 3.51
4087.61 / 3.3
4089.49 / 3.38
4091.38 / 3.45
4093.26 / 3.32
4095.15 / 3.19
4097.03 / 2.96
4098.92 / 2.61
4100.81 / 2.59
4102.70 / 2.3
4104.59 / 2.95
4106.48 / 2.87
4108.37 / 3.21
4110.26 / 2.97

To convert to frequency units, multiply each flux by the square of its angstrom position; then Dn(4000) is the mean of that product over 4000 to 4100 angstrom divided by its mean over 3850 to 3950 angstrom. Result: 1.8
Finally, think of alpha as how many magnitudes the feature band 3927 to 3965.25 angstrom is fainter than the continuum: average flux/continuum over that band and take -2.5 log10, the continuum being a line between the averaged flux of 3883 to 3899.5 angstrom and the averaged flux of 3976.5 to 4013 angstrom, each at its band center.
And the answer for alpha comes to 0.29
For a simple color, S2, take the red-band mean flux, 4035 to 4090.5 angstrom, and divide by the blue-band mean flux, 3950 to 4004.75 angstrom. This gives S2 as 1.37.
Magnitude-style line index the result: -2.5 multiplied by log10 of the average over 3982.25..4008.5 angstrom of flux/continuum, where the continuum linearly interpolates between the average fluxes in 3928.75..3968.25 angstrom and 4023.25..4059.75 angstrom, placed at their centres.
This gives -0.16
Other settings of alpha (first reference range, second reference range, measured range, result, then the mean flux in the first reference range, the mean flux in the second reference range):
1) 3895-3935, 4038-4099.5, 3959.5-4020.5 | 0.03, 2.11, 3.34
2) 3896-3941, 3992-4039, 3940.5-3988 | 0.19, 2.02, 3.23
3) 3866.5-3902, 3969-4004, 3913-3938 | 0.26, 1.99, 2.64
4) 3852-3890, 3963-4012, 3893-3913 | -0.15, 1.91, 2.58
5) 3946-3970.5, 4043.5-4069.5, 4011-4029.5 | -0.21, 2.06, 3.05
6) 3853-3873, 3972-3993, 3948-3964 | 0.02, 1.93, 2.61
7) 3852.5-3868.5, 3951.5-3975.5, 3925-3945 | 0.24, 1.91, 1.88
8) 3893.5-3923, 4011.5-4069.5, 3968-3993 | 0.25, 2.41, 3.38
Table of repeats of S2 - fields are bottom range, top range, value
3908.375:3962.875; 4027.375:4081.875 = 1.60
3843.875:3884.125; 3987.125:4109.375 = 1.65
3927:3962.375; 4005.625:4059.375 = 1.76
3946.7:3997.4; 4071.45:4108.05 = 1.30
